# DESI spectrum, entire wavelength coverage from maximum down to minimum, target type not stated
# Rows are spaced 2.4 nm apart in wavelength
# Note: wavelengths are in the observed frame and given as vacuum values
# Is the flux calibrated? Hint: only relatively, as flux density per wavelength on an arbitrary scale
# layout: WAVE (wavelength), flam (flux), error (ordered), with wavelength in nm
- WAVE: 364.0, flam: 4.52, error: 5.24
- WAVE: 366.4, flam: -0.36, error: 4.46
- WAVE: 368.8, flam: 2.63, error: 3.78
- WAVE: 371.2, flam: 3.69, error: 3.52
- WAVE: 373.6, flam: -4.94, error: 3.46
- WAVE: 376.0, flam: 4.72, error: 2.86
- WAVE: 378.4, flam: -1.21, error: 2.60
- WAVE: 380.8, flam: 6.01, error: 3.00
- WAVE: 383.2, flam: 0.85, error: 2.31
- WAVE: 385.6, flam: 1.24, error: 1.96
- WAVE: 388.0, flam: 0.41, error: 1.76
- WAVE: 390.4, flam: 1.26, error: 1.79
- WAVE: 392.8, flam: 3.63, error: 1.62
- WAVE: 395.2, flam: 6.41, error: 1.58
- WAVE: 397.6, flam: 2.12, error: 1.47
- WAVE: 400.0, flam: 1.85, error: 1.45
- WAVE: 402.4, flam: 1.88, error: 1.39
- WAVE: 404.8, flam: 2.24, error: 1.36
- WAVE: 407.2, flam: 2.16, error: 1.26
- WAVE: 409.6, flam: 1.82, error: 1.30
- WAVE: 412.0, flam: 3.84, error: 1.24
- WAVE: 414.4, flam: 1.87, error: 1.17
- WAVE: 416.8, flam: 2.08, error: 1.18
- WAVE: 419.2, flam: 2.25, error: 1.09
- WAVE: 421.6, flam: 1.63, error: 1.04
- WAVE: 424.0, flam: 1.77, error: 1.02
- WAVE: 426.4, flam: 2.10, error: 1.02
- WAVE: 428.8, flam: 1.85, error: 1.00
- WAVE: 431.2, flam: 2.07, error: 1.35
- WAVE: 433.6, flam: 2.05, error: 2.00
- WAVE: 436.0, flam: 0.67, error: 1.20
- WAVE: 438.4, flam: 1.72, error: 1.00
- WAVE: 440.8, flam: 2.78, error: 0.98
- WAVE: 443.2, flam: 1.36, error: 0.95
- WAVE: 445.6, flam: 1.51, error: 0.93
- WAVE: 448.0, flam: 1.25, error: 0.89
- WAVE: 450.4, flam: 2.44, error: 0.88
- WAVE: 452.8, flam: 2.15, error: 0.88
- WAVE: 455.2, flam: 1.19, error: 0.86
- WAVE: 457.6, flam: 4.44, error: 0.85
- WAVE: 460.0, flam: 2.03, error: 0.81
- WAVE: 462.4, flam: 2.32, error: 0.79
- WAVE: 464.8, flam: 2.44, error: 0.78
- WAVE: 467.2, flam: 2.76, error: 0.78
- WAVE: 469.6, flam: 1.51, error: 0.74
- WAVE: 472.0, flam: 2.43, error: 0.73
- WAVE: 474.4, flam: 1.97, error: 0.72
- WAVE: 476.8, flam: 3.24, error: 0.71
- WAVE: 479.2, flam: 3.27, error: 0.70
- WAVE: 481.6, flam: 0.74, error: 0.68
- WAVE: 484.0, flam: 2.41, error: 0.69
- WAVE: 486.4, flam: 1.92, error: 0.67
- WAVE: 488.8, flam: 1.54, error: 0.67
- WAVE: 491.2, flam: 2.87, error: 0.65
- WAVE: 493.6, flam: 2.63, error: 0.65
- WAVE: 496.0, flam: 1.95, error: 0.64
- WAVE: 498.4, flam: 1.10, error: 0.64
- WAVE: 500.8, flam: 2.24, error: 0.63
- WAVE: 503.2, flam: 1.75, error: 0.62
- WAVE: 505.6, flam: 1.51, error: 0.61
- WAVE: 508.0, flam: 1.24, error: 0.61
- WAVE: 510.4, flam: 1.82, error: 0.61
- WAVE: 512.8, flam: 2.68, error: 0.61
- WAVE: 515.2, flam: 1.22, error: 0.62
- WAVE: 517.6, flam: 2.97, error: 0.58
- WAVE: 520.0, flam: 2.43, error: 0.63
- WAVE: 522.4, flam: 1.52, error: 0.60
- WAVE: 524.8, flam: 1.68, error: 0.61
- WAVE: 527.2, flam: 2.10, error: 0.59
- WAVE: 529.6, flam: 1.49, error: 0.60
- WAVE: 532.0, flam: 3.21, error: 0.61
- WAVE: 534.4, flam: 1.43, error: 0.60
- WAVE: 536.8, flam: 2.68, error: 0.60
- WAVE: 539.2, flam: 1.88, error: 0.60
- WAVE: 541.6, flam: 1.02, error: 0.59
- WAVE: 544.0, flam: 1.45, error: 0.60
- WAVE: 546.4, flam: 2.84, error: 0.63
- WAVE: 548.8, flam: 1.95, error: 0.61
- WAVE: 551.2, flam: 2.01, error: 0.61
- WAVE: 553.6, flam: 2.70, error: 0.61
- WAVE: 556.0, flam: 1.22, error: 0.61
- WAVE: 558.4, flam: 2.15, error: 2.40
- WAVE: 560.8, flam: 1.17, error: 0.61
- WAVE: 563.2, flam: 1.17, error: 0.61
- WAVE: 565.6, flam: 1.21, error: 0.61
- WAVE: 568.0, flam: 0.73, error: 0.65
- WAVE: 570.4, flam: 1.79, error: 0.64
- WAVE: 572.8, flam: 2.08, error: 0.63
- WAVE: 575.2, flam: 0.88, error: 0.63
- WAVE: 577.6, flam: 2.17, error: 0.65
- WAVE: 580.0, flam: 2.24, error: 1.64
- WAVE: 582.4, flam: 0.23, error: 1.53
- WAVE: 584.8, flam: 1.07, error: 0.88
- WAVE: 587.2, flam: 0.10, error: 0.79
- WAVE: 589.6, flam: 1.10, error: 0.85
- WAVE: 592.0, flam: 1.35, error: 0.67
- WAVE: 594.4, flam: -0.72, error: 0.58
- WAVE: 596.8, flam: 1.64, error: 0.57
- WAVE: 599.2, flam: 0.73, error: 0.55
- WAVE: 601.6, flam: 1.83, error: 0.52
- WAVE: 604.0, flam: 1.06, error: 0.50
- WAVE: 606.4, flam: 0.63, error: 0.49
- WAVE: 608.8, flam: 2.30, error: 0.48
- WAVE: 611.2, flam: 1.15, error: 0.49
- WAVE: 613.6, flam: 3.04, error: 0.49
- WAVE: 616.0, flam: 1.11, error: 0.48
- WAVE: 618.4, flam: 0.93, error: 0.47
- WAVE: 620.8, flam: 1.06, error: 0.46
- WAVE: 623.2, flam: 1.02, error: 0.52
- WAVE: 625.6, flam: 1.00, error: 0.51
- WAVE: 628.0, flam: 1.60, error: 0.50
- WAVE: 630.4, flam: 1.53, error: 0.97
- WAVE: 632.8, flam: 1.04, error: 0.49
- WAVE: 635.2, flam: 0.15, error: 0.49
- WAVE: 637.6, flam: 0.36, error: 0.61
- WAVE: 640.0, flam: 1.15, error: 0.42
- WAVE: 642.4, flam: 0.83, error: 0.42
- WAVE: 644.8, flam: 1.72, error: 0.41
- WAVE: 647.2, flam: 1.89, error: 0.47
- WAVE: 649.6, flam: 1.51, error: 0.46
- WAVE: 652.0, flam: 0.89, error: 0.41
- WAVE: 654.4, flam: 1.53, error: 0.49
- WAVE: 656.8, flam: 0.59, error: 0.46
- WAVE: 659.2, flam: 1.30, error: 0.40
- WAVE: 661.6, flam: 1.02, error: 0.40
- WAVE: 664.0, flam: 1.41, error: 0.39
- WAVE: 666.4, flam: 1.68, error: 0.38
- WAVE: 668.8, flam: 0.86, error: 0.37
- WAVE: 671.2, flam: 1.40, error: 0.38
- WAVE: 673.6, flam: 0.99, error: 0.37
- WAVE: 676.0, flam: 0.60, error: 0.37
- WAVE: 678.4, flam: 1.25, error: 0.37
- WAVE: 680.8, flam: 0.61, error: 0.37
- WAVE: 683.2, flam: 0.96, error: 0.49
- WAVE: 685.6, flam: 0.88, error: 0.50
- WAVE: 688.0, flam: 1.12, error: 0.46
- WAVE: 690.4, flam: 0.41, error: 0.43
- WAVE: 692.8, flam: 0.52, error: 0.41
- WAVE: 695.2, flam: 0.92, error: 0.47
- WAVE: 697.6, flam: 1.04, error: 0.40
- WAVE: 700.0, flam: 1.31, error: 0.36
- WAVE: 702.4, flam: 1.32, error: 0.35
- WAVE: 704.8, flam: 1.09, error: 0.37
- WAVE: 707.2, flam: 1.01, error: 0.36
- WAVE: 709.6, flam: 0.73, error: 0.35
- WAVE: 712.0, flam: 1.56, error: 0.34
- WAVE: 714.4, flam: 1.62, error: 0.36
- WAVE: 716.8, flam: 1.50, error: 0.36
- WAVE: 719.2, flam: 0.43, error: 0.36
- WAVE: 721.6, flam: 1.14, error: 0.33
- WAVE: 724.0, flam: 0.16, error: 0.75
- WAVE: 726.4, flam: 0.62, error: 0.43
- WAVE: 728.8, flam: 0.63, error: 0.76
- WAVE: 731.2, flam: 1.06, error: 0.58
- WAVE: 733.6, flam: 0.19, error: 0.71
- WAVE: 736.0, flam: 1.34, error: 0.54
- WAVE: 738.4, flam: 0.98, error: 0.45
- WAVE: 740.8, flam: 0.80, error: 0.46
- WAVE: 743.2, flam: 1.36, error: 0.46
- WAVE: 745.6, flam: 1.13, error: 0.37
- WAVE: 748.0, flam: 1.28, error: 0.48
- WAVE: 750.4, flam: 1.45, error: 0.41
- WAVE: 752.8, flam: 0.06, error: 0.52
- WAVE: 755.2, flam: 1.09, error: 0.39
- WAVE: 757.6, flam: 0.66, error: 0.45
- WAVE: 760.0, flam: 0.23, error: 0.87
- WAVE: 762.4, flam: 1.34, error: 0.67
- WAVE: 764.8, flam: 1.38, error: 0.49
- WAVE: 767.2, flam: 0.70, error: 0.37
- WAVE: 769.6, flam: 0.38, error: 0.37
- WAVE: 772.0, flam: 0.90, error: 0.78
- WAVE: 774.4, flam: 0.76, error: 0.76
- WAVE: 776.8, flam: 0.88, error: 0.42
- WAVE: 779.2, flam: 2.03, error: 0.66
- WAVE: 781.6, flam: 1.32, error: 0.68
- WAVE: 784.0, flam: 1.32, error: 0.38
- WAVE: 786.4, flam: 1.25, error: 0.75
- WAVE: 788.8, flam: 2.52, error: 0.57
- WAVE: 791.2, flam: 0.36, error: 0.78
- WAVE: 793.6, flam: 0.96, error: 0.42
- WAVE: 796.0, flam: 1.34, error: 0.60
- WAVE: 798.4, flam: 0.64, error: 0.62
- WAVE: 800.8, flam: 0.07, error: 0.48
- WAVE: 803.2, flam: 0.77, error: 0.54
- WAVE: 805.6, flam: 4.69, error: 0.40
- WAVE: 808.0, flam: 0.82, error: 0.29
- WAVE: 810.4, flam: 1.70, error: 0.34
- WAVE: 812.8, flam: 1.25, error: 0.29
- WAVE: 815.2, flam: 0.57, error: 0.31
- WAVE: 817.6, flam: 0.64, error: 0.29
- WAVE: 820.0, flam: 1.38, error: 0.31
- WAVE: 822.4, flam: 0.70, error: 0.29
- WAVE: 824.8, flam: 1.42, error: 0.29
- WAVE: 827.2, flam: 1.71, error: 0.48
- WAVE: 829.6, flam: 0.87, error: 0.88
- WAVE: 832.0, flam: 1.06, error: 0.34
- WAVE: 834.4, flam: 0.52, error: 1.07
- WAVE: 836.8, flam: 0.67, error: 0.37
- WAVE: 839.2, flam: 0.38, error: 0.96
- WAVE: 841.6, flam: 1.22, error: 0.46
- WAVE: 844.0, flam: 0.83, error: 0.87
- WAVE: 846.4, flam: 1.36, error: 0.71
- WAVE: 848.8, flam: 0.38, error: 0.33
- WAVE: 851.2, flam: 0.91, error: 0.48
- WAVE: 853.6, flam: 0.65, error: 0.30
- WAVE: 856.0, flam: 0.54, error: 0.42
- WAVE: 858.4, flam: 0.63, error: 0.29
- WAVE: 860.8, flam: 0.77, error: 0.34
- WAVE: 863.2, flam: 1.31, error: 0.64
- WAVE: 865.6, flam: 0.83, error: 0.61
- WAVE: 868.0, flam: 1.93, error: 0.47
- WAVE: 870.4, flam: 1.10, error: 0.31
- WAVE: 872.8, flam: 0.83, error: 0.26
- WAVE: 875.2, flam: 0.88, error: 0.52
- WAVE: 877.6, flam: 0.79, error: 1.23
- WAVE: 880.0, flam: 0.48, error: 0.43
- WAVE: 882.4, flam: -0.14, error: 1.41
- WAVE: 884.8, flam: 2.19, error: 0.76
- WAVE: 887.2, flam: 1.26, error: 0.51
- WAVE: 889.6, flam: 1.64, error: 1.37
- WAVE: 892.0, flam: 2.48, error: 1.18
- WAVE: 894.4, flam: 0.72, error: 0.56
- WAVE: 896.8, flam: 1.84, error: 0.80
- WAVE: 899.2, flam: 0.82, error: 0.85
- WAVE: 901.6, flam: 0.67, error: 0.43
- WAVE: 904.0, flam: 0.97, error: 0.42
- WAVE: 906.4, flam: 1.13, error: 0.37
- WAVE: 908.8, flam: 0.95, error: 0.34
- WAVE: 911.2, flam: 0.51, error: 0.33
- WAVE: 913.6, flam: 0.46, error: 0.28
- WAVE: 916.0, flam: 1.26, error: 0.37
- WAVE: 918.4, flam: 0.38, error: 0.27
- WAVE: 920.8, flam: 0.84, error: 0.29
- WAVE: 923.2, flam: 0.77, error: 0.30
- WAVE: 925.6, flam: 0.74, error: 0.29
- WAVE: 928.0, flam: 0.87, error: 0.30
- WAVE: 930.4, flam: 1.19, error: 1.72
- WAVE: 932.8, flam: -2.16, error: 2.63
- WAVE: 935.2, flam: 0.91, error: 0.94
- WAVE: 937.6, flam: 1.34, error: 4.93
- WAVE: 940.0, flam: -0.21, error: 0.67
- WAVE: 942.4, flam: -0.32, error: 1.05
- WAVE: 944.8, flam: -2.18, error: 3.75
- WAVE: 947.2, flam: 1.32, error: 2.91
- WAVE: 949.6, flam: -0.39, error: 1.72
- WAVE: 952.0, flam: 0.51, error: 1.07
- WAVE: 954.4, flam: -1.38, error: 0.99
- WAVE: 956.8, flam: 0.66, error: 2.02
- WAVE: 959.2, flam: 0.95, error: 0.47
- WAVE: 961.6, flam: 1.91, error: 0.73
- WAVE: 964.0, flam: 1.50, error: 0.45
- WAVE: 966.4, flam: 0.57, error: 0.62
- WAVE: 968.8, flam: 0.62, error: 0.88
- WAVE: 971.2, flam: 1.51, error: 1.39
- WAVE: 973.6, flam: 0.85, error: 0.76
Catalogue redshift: 0.227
